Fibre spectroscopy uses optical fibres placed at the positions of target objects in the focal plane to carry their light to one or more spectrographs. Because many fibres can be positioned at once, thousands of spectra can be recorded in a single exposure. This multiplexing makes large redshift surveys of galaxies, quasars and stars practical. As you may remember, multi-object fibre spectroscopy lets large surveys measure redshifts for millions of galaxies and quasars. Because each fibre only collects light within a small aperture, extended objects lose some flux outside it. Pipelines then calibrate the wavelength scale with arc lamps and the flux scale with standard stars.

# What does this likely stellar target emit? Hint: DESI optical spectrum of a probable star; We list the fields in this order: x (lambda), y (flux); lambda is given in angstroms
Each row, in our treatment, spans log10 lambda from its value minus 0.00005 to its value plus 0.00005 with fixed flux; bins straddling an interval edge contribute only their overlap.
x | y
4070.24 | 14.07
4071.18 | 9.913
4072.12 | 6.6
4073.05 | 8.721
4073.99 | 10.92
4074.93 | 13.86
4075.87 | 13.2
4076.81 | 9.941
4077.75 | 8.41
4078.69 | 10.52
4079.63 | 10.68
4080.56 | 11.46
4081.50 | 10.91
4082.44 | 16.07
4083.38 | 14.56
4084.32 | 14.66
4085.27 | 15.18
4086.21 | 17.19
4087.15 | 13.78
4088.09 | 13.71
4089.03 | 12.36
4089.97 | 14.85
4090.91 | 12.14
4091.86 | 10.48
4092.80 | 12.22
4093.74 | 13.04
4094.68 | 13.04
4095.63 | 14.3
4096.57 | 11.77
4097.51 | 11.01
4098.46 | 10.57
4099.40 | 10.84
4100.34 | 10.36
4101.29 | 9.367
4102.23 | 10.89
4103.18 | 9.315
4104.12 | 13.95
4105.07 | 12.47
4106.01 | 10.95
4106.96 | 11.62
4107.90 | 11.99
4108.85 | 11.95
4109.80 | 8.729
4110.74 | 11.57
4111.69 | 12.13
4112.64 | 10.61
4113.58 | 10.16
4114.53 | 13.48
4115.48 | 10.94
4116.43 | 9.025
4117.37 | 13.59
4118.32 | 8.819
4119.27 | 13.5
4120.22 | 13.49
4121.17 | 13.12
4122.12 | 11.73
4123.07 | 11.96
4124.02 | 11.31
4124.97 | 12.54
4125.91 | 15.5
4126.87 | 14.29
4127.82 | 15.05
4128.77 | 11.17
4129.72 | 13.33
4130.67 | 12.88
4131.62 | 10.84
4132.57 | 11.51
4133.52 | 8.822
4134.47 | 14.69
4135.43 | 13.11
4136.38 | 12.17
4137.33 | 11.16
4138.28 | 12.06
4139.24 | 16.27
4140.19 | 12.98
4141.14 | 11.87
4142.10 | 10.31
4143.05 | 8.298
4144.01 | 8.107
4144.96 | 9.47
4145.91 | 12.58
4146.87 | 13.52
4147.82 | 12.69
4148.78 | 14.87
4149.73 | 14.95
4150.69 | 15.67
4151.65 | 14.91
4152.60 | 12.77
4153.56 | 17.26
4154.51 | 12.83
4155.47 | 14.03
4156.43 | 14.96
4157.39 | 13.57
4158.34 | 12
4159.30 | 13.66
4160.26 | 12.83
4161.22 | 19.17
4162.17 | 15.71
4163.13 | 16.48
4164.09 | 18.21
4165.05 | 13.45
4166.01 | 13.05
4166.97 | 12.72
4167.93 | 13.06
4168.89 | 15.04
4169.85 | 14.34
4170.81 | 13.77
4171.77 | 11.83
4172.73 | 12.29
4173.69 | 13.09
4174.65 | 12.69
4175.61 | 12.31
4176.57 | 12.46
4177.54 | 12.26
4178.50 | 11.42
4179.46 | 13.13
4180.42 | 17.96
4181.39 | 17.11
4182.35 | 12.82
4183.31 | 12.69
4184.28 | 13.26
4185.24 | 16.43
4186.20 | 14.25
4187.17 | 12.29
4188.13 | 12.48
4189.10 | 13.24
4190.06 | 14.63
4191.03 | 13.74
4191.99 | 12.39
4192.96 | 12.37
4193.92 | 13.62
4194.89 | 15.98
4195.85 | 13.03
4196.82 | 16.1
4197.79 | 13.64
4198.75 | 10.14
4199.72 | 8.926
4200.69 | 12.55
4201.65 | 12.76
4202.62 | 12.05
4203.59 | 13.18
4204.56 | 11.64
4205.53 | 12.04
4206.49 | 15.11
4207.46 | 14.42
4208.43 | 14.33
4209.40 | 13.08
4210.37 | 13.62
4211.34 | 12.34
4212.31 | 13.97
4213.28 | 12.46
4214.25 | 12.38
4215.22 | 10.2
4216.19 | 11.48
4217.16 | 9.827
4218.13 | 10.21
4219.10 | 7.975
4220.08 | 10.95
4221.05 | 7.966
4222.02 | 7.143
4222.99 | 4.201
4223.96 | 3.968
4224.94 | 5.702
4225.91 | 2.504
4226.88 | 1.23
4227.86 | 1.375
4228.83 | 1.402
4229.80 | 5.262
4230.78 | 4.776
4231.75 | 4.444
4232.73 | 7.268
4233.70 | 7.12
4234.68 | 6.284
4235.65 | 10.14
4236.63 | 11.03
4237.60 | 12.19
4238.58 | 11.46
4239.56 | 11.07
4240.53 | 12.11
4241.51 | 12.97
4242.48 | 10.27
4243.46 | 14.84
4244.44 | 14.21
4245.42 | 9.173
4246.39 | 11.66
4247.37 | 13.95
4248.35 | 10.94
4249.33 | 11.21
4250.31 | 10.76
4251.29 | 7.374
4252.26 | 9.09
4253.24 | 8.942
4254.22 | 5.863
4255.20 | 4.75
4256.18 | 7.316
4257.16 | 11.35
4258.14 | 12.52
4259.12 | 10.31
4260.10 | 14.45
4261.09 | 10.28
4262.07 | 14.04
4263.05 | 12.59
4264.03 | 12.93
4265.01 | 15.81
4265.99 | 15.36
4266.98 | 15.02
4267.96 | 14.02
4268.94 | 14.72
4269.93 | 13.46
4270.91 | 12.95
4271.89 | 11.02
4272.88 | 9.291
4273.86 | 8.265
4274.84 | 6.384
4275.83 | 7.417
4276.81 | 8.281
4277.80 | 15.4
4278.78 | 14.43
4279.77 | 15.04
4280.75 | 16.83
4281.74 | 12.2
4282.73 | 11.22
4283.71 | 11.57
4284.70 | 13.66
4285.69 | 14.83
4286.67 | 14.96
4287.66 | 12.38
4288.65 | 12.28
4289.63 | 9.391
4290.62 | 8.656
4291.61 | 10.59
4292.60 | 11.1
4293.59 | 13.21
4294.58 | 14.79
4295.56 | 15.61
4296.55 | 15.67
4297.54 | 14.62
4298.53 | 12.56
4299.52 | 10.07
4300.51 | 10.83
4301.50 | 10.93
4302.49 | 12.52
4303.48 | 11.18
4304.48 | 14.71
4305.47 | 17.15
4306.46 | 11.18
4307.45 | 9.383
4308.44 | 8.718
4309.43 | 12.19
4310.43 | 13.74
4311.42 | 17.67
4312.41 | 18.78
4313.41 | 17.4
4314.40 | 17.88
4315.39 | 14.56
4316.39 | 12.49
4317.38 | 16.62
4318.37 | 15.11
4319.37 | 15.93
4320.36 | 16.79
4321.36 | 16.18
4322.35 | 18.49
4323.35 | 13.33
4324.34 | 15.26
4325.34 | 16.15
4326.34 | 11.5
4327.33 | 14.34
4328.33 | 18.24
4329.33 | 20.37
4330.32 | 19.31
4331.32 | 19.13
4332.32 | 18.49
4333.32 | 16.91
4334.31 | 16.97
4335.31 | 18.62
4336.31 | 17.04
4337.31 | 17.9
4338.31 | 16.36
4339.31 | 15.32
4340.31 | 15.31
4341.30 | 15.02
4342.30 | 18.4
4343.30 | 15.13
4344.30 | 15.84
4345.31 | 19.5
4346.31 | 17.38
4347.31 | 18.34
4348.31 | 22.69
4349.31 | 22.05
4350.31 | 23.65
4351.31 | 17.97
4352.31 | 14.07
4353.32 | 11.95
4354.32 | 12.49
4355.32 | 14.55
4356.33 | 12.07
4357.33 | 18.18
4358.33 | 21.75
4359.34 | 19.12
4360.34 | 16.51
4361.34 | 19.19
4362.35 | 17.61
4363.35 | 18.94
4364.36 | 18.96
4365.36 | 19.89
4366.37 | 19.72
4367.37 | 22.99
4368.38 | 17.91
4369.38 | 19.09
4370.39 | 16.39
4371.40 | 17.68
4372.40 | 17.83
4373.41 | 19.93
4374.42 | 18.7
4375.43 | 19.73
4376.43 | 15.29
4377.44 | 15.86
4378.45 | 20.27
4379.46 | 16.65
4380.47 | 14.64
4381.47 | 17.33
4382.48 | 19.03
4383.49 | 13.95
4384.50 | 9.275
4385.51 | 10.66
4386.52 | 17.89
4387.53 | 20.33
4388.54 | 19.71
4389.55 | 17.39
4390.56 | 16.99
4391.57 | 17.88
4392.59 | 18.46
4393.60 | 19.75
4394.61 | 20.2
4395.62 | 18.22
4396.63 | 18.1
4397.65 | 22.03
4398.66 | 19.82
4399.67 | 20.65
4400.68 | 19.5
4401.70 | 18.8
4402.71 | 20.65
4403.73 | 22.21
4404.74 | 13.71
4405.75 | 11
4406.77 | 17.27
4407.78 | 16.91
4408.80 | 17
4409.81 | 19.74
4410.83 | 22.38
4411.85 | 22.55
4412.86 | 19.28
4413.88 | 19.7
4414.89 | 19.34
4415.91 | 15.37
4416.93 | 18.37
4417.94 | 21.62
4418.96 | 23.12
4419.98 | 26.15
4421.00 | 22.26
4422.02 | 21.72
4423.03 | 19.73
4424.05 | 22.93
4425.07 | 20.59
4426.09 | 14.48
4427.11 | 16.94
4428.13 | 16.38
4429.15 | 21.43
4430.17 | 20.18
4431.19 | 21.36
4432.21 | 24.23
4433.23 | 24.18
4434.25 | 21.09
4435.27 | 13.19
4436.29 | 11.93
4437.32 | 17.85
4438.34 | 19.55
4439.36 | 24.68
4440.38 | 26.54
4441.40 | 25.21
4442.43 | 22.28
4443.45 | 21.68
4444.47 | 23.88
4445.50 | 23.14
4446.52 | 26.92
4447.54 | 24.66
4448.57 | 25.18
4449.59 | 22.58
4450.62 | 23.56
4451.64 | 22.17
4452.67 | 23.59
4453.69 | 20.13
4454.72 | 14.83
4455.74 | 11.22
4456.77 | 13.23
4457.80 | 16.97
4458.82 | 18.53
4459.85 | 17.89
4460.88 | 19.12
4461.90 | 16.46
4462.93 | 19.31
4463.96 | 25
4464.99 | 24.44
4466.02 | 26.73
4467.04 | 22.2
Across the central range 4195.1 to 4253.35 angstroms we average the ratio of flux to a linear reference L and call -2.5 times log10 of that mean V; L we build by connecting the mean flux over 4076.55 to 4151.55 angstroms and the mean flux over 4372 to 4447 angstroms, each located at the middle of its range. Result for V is 0.42 mag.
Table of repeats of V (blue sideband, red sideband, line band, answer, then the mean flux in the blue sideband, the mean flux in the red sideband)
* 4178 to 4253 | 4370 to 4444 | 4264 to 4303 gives 0.11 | 10.9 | 19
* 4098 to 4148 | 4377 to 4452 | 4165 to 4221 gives 0.06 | 11.8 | 19.6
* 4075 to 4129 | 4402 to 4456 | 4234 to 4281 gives 0.37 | 12.2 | 20.4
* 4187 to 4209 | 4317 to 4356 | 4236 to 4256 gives 0.33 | 13.1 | 16.9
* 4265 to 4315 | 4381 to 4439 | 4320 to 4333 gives -0.14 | 12.9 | 18.8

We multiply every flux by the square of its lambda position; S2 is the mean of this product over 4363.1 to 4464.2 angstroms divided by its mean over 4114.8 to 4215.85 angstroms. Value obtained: 1.7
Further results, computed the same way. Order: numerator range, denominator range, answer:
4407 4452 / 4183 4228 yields 2.06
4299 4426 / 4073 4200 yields 1.51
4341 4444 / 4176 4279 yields 1.83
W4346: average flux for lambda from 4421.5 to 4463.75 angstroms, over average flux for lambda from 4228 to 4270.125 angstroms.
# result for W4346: 1.94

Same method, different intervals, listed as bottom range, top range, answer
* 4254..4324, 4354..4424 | 1.43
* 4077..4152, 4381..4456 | 1.61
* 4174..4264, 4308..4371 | 1.56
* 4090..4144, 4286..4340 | 1.24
